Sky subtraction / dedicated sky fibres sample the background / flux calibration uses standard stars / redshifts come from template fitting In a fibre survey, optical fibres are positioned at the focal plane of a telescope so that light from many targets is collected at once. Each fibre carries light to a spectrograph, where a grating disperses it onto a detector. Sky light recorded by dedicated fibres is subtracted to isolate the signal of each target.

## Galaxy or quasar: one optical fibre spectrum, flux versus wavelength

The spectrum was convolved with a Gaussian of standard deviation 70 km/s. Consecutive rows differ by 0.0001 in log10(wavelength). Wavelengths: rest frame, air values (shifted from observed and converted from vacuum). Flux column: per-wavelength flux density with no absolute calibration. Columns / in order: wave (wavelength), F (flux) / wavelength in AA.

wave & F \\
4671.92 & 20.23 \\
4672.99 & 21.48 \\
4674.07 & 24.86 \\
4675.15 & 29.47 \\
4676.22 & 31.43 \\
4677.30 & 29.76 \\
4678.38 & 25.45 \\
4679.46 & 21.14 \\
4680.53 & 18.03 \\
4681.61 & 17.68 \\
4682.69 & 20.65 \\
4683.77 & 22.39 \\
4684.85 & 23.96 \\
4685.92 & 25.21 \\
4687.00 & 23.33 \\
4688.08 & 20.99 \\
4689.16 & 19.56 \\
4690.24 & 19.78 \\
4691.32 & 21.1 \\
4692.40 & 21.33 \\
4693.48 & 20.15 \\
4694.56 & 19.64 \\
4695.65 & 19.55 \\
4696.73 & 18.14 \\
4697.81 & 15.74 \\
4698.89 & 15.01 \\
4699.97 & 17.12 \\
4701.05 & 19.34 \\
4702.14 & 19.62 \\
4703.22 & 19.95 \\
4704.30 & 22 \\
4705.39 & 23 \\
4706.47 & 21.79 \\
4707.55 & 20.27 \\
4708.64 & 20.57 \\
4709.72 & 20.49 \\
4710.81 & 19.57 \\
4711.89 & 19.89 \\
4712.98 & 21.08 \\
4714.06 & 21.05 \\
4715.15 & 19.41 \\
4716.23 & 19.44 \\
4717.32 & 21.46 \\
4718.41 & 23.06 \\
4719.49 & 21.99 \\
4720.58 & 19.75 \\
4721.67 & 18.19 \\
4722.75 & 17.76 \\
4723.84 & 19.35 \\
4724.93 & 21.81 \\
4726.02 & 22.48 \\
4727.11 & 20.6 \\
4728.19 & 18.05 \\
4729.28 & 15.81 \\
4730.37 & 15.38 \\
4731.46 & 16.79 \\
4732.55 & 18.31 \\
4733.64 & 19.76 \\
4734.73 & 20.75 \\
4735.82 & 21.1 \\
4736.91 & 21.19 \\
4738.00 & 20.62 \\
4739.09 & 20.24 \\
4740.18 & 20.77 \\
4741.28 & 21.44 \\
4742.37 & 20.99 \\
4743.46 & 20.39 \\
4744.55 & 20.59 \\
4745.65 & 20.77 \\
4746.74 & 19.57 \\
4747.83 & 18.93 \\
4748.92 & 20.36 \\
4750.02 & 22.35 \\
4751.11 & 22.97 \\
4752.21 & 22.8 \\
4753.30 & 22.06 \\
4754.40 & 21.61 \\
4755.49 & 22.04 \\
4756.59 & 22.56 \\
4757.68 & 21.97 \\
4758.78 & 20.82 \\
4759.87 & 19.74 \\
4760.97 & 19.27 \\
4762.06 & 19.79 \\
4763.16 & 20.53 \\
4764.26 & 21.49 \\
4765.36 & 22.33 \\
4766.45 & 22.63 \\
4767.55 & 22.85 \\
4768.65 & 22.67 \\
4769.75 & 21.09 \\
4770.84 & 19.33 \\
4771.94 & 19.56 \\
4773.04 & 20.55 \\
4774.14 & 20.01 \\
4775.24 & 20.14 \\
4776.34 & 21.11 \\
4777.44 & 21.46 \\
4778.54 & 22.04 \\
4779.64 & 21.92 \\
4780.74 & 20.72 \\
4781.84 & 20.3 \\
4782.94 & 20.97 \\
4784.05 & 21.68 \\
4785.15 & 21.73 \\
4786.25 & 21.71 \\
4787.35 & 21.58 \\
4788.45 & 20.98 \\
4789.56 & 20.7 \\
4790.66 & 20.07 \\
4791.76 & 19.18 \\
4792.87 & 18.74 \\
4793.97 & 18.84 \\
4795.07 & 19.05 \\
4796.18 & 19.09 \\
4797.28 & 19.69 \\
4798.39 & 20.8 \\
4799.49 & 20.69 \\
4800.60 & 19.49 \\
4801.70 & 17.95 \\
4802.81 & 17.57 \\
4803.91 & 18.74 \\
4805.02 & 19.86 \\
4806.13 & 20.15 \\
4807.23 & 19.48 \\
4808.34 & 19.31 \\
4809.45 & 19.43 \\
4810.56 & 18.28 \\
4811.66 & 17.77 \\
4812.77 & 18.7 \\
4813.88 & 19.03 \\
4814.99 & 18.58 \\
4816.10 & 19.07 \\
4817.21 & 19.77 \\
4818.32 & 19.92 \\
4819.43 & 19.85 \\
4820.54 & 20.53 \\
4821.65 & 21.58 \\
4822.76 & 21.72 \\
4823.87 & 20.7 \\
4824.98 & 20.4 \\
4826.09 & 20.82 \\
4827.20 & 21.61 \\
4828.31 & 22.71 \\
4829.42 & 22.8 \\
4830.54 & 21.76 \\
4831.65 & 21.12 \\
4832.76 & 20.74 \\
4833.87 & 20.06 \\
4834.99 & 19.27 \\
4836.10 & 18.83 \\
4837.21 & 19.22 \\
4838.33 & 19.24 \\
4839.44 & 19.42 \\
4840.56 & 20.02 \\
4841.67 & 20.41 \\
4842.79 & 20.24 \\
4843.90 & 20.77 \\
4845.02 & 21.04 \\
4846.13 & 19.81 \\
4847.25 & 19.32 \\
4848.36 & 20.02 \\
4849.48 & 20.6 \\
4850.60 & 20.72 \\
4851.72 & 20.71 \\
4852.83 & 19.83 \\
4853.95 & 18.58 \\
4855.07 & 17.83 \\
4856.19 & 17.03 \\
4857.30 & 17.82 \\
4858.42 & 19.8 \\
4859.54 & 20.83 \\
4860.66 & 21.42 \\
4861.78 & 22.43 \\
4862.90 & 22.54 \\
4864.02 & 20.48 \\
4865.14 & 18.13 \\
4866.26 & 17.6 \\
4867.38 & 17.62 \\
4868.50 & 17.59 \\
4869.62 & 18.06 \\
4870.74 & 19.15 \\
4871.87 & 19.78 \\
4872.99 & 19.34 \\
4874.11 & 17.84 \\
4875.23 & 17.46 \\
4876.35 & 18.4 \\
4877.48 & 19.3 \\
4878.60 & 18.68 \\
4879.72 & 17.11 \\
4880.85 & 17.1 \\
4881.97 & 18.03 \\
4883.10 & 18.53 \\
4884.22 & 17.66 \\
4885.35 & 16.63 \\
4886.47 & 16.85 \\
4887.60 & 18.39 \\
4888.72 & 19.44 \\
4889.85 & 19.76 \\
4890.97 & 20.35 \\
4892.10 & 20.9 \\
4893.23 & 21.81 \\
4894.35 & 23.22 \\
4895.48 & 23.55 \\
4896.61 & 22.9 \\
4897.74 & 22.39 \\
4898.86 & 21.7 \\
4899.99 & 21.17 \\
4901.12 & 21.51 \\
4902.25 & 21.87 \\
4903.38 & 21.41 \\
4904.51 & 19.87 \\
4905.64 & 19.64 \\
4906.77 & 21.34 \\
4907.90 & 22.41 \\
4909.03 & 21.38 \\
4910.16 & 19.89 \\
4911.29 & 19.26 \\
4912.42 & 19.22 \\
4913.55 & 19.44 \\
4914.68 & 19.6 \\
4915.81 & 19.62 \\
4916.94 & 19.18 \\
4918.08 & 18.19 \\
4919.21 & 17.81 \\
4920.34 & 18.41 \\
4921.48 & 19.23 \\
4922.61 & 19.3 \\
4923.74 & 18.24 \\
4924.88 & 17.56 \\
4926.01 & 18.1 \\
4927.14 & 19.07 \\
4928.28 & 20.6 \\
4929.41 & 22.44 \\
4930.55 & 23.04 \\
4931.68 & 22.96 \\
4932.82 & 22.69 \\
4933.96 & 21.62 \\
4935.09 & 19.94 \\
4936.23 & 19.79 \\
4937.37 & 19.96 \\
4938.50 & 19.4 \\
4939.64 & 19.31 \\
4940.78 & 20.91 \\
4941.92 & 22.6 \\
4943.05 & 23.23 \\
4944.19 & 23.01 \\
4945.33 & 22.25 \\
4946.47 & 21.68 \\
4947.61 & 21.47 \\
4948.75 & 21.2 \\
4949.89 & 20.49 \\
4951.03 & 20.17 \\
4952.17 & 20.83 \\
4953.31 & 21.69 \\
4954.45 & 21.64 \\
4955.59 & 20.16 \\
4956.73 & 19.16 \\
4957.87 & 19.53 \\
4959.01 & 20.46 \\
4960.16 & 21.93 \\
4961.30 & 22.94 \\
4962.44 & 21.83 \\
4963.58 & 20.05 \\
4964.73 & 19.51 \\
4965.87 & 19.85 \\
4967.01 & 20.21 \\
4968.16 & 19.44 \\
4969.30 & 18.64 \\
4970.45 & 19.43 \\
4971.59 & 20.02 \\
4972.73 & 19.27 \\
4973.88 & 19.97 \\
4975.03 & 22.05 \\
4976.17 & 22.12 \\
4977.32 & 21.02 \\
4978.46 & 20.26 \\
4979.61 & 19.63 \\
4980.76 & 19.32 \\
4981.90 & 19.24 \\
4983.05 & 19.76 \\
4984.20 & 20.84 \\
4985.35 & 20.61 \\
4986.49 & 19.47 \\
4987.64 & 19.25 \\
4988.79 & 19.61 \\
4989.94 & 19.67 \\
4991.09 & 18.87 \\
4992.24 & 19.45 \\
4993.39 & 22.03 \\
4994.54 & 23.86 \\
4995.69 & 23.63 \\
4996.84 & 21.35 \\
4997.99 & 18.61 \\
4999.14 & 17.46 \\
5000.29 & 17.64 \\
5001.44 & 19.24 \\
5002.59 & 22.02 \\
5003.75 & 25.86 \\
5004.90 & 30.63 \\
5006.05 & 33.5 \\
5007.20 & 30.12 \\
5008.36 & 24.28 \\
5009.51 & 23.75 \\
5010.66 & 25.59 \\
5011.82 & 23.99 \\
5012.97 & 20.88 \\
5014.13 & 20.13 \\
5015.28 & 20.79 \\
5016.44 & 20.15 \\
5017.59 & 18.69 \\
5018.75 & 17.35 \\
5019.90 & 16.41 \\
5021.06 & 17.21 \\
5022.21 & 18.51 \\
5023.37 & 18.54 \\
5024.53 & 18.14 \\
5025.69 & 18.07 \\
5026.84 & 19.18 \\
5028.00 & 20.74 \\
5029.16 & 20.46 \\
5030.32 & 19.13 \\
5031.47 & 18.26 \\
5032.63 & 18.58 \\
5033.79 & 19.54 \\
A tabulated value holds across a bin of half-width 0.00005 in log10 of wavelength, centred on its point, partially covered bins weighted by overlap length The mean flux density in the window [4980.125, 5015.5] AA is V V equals 22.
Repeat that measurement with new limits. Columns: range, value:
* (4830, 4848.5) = 20.1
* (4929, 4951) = 21.4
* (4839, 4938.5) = 19.8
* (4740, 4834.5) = 20.5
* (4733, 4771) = 21.1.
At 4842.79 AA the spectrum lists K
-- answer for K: 20.24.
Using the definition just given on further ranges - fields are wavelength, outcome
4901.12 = 21.51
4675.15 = 29.47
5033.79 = 19.54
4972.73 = 19.27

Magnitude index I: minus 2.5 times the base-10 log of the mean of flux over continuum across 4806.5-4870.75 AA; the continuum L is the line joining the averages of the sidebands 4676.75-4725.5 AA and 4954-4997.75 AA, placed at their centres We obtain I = 0.03 mag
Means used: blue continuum 20.6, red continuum 20.4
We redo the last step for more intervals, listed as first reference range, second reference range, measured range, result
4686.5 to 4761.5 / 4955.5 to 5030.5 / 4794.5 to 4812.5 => 0.07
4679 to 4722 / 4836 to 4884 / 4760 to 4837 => -0.04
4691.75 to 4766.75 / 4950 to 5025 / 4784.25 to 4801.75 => 0.02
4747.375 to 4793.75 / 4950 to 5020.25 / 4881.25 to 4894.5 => 0.10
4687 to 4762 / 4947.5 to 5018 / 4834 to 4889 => 0.09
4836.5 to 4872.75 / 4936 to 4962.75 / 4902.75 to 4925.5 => 0.05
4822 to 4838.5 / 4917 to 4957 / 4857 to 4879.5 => 0.08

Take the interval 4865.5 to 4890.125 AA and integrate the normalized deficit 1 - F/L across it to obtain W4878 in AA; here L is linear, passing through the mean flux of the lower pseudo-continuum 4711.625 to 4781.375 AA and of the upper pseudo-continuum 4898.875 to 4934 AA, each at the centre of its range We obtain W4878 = 2.6 AA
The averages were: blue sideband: 20.6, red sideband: 20.2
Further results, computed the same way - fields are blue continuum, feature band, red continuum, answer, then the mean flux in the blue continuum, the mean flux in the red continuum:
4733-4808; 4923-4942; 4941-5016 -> 0.7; 20.7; 21.4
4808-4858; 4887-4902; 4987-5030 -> -0.7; 19.9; 21.2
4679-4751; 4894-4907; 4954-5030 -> -0.7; 20.1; 20.8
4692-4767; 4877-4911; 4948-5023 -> 0.9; 20.3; 21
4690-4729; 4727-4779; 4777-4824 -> -1.6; 20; 20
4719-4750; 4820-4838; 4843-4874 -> -1.1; 19.8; 19.6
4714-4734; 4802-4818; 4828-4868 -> 0.7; 19.5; 20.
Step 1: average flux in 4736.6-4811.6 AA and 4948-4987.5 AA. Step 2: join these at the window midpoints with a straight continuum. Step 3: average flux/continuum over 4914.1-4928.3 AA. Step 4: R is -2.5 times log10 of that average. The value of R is 0.09 mag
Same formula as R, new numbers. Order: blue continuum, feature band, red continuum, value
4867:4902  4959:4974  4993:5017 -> 0.09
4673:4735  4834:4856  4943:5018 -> 0.07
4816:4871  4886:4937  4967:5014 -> 0.02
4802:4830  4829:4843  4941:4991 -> -0.01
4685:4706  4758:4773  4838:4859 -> -0.06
